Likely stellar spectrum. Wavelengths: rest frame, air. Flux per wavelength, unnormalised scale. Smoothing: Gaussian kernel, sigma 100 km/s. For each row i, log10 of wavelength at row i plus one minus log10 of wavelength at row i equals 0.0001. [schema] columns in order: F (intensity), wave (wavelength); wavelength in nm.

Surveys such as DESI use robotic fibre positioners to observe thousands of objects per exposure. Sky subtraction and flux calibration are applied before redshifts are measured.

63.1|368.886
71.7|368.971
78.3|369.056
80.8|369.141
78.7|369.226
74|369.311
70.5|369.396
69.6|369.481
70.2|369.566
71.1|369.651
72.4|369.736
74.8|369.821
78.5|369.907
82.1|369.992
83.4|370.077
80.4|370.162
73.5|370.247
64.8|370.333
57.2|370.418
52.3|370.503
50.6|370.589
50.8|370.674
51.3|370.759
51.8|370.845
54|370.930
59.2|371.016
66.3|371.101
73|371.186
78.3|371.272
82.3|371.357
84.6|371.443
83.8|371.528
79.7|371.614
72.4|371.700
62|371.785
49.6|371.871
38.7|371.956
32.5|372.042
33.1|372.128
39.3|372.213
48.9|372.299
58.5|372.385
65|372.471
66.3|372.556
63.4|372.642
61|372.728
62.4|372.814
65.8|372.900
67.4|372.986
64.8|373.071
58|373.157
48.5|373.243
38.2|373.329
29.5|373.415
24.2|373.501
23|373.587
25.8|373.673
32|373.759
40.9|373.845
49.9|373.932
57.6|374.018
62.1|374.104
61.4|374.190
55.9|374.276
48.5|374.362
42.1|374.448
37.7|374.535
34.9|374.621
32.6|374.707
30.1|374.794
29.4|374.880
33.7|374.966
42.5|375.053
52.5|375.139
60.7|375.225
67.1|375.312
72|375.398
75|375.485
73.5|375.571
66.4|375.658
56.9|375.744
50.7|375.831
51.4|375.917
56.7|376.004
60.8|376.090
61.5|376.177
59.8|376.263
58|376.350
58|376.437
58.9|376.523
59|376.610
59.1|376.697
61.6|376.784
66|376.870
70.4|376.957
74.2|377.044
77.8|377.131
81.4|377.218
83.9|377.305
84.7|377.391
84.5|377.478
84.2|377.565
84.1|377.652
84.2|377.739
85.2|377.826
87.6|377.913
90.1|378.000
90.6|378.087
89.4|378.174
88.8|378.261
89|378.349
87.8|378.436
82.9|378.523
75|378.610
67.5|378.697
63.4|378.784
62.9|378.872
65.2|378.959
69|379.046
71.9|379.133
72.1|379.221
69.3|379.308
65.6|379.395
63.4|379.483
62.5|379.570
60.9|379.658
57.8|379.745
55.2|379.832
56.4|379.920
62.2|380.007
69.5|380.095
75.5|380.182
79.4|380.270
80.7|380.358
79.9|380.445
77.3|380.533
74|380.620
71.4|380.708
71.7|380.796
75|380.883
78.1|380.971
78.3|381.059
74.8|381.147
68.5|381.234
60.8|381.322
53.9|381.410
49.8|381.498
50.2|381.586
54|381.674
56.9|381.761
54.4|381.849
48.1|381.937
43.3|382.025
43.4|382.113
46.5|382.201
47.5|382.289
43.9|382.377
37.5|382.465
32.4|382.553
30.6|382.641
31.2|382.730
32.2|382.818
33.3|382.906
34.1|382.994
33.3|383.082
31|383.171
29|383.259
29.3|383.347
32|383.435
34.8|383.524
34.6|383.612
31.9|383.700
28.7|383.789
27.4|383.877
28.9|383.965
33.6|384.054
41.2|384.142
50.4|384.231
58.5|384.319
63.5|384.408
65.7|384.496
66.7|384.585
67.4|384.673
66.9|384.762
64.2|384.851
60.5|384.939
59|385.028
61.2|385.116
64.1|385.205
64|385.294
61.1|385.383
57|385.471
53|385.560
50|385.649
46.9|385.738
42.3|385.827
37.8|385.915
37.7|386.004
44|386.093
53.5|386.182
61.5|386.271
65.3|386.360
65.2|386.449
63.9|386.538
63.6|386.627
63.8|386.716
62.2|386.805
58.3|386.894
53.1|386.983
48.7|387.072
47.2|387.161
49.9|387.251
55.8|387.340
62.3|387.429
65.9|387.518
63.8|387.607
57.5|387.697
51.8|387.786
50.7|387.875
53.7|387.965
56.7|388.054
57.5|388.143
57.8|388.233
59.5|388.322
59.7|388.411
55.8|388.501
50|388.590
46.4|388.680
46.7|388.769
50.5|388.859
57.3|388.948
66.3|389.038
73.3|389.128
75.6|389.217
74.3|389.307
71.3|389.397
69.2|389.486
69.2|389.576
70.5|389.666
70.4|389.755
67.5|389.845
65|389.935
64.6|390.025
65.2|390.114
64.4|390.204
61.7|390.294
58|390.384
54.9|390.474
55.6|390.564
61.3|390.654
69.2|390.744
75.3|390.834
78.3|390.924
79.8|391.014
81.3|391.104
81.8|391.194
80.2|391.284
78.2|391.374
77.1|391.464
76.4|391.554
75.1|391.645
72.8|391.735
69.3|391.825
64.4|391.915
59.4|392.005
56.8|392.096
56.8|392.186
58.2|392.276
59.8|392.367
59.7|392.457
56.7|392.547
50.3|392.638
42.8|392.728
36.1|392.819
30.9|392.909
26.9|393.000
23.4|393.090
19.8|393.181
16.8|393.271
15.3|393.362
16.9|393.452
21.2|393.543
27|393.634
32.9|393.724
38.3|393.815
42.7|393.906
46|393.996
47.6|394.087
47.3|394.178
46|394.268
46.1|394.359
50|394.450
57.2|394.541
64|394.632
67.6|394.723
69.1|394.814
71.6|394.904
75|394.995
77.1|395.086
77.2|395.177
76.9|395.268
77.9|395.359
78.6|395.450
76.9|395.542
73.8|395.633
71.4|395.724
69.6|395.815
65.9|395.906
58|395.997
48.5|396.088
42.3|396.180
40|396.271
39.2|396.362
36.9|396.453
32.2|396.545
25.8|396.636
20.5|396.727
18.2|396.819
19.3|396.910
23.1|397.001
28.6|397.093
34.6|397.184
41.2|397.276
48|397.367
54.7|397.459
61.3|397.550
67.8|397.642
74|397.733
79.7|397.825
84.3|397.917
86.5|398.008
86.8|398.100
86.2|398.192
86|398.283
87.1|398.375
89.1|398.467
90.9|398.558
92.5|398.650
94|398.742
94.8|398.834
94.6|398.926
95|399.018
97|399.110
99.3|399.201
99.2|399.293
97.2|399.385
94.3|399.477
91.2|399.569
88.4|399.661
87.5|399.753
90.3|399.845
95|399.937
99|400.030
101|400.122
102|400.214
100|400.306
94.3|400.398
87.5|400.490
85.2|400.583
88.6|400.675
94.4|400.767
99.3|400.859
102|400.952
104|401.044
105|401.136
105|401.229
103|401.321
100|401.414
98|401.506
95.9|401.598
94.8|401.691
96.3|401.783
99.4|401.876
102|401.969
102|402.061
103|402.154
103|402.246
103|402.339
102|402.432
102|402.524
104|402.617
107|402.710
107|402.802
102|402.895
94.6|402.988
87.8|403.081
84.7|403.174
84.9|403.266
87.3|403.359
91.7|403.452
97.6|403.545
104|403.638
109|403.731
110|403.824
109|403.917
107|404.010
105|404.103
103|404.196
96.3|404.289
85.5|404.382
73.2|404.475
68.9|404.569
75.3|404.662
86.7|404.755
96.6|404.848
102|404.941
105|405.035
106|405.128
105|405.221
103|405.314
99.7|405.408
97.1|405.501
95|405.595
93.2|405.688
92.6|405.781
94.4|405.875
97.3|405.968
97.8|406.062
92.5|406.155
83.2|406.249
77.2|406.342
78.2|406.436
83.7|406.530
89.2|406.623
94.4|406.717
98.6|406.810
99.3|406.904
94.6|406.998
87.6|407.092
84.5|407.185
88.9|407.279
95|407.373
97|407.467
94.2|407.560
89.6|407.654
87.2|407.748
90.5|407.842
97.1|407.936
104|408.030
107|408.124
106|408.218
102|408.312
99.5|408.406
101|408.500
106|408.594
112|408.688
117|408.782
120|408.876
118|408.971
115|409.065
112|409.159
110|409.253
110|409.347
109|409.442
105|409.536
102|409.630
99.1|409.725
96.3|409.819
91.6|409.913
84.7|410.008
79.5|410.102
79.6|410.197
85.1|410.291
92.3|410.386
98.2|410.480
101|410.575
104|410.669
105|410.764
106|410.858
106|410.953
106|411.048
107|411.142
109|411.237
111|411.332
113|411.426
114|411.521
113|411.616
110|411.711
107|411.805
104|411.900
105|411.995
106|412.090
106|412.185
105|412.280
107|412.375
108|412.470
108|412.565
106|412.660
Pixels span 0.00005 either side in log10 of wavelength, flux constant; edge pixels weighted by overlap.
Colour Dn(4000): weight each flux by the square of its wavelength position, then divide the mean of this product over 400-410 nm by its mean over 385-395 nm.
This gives 1.87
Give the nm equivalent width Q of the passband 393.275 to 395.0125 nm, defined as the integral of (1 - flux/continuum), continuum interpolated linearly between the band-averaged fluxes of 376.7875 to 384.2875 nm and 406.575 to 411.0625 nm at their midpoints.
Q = 0.75 nm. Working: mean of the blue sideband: 60.7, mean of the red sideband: 99.5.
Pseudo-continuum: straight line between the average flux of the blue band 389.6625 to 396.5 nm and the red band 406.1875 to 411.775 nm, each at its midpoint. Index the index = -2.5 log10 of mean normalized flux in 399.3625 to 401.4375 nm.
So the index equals -0.24 mag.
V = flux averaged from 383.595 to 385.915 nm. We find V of 51.8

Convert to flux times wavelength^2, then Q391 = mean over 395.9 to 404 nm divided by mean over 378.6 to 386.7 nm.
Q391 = 1.66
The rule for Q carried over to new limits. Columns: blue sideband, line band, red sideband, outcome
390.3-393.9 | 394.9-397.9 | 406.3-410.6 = 0.49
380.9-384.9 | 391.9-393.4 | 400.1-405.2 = 0.60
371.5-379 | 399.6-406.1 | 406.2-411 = -0.40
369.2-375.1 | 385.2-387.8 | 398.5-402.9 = 0.73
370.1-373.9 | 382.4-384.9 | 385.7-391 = 0.74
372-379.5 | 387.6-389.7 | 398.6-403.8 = 0.51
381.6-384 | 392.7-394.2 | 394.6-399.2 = 0.71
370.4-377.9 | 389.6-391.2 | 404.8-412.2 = 0.21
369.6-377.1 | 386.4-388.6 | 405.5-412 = 0.49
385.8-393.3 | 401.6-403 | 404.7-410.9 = -0.25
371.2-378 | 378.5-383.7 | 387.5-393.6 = 0.20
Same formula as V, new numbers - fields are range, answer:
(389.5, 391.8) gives 70.1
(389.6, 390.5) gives 64.5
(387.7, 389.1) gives 55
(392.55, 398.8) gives 53.8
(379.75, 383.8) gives 52.3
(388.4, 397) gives 56.1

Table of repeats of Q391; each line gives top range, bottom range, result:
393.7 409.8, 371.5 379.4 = 1.61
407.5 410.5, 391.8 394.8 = 2.47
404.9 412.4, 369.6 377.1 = 2.10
